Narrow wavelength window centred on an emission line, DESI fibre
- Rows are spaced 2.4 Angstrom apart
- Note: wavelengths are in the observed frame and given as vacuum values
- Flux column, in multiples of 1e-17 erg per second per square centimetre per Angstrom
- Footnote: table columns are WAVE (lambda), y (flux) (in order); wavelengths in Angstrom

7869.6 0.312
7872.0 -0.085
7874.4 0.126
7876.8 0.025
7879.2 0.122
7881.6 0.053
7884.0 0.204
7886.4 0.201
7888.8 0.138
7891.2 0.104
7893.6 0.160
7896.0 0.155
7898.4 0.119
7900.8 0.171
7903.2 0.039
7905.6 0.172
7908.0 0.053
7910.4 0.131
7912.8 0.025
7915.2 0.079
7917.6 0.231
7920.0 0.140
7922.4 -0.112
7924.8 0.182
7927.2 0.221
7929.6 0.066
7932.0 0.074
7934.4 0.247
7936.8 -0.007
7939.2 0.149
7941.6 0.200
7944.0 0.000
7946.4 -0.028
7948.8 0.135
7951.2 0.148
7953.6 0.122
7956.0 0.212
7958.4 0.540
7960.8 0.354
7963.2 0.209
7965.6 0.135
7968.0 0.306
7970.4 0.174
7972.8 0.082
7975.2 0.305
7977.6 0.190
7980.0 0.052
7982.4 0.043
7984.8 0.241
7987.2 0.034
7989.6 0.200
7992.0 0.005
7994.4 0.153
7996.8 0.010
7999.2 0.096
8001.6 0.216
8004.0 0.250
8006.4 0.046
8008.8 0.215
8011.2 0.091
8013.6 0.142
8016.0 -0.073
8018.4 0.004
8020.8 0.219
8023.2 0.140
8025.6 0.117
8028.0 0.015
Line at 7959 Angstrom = [S II] 6716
